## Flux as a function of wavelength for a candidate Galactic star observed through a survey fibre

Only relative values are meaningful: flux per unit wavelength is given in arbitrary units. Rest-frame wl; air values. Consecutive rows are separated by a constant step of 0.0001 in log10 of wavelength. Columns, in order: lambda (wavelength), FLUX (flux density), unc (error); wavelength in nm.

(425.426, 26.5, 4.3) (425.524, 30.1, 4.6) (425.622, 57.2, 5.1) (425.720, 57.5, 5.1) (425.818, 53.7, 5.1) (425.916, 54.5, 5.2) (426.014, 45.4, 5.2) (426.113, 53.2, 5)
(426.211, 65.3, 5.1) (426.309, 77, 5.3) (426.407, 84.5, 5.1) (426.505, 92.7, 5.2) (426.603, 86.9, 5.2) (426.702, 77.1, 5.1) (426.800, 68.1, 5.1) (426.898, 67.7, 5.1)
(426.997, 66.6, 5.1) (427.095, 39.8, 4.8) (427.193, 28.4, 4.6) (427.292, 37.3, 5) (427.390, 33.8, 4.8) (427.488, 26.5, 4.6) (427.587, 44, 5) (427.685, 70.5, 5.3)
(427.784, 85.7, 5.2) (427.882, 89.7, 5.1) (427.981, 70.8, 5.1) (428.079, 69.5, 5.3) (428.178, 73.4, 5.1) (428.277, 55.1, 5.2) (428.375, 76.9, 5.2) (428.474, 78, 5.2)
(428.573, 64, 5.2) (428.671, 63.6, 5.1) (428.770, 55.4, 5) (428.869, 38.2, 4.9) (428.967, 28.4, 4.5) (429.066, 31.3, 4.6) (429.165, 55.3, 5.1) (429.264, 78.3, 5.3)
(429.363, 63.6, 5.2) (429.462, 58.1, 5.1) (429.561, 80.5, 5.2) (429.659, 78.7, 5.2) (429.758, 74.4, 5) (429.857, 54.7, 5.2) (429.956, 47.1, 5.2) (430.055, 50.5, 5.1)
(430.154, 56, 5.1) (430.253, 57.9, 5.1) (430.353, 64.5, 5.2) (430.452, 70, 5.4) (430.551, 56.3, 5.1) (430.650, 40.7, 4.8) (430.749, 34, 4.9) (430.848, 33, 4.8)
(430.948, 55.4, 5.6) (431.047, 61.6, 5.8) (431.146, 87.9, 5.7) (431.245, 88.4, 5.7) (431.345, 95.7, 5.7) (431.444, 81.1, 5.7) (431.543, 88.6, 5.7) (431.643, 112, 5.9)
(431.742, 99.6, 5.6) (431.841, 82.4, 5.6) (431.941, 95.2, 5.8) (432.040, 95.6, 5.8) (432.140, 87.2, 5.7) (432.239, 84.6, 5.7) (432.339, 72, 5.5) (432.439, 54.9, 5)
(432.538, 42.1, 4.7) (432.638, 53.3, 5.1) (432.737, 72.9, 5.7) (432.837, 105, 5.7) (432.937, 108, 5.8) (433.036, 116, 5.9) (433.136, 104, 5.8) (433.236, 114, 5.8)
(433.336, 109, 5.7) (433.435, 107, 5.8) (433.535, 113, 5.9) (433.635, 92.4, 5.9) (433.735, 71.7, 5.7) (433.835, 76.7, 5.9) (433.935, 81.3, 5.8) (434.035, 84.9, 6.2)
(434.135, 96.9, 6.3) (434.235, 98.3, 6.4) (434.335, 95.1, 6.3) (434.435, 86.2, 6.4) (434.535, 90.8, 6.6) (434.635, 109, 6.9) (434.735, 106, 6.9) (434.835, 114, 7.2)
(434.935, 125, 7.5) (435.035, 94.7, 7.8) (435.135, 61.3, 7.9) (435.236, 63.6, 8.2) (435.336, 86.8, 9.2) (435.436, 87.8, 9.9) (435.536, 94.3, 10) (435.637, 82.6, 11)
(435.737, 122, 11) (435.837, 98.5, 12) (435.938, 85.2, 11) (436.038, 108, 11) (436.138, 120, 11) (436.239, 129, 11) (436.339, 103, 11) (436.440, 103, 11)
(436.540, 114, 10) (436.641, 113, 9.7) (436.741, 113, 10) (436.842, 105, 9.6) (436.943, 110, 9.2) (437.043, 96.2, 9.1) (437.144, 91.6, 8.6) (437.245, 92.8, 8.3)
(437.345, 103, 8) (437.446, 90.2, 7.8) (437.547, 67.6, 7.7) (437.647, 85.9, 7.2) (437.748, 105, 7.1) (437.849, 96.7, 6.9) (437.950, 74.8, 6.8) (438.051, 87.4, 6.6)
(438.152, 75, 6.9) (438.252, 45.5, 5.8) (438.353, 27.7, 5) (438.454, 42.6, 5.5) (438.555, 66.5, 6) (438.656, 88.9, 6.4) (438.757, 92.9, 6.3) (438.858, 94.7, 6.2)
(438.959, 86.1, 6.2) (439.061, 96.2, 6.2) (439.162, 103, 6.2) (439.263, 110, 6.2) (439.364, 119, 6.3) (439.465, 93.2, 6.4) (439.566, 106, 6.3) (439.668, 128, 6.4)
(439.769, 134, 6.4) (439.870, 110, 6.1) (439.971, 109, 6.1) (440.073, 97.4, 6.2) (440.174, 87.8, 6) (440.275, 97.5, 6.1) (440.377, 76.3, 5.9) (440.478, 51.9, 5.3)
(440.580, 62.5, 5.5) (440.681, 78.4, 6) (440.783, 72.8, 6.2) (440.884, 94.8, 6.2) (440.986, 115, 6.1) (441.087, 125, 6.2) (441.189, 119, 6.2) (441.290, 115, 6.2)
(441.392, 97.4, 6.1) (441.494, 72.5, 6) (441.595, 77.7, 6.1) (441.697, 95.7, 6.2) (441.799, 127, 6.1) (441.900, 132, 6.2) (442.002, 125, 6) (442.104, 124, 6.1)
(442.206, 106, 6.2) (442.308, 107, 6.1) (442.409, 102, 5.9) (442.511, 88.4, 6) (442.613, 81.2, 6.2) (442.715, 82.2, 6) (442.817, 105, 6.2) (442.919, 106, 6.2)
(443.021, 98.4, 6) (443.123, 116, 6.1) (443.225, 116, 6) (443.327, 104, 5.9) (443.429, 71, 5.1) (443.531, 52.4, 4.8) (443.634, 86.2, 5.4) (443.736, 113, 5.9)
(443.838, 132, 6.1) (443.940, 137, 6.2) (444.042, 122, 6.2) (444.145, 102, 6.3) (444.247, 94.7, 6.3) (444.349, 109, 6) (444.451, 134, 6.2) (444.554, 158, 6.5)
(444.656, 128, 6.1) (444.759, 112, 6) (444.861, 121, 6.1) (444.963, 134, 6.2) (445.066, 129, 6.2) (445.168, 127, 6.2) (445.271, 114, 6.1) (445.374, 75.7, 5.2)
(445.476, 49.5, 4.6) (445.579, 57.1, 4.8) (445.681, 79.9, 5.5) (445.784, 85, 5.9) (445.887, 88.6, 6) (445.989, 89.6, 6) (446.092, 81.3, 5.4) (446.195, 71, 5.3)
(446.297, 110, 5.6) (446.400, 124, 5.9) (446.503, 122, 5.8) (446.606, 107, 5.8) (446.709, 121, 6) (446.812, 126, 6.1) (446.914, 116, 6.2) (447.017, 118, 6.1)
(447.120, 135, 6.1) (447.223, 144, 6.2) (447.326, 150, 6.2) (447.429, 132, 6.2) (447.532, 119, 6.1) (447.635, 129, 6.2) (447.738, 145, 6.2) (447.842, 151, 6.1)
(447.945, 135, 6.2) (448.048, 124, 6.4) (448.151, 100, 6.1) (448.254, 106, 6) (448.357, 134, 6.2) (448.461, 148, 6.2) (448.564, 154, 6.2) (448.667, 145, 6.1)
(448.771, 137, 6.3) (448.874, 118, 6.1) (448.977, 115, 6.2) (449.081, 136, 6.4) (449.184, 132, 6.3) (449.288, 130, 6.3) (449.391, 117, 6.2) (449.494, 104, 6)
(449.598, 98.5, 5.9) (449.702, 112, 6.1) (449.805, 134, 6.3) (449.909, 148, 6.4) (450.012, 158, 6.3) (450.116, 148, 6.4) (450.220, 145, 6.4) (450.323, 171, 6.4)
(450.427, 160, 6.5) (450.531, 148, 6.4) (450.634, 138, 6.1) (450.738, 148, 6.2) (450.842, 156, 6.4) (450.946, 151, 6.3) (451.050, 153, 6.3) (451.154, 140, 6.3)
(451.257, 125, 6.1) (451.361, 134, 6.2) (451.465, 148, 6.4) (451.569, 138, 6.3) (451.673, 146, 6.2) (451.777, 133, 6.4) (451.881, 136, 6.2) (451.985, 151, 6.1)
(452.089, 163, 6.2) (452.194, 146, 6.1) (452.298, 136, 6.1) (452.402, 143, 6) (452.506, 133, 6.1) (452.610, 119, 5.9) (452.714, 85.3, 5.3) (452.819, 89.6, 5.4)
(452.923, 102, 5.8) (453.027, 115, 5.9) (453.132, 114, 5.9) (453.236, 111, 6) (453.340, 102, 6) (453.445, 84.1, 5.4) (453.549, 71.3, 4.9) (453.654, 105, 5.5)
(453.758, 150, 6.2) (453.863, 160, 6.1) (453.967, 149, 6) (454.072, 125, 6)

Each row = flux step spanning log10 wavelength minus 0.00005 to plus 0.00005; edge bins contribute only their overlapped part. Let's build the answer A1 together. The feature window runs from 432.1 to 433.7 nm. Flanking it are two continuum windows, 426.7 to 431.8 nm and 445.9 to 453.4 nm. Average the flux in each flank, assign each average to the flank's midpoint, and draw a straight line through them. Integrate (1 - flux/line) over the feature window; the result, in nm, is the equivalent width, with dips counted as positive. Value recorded -0.32 nm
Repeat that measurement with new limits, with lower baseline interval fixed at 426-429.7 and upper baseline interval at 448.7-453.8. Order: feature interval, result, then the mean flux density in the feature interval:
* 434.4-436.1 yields -0.24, 95.4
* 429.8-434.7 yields -0.32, 80.4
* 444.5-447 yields 0.19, 105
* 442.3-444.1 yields 0.10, 101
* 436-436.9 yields -0.26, 112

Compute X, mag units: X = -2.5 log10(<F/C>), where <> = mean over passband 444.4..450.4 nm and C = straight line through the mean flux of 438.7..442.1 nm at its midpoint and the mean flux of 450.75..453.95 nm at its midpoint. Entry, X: -0.04 mag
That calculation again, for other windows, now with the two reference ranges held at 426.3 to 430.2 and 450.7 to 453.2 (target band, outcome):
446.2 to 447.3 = -0.03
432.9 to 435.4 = -0.21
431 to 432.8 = -0.12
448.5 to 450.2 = -0.05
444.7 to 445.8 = 0.14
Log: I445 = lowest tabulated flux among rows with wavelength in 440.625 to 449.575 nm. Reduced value 49.5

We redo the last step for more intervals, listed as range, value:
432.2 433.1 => 42.1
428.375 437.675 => 28.4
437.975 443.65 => 27.7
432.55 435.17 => 53.3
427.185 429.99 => 26.5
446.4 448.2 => 100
